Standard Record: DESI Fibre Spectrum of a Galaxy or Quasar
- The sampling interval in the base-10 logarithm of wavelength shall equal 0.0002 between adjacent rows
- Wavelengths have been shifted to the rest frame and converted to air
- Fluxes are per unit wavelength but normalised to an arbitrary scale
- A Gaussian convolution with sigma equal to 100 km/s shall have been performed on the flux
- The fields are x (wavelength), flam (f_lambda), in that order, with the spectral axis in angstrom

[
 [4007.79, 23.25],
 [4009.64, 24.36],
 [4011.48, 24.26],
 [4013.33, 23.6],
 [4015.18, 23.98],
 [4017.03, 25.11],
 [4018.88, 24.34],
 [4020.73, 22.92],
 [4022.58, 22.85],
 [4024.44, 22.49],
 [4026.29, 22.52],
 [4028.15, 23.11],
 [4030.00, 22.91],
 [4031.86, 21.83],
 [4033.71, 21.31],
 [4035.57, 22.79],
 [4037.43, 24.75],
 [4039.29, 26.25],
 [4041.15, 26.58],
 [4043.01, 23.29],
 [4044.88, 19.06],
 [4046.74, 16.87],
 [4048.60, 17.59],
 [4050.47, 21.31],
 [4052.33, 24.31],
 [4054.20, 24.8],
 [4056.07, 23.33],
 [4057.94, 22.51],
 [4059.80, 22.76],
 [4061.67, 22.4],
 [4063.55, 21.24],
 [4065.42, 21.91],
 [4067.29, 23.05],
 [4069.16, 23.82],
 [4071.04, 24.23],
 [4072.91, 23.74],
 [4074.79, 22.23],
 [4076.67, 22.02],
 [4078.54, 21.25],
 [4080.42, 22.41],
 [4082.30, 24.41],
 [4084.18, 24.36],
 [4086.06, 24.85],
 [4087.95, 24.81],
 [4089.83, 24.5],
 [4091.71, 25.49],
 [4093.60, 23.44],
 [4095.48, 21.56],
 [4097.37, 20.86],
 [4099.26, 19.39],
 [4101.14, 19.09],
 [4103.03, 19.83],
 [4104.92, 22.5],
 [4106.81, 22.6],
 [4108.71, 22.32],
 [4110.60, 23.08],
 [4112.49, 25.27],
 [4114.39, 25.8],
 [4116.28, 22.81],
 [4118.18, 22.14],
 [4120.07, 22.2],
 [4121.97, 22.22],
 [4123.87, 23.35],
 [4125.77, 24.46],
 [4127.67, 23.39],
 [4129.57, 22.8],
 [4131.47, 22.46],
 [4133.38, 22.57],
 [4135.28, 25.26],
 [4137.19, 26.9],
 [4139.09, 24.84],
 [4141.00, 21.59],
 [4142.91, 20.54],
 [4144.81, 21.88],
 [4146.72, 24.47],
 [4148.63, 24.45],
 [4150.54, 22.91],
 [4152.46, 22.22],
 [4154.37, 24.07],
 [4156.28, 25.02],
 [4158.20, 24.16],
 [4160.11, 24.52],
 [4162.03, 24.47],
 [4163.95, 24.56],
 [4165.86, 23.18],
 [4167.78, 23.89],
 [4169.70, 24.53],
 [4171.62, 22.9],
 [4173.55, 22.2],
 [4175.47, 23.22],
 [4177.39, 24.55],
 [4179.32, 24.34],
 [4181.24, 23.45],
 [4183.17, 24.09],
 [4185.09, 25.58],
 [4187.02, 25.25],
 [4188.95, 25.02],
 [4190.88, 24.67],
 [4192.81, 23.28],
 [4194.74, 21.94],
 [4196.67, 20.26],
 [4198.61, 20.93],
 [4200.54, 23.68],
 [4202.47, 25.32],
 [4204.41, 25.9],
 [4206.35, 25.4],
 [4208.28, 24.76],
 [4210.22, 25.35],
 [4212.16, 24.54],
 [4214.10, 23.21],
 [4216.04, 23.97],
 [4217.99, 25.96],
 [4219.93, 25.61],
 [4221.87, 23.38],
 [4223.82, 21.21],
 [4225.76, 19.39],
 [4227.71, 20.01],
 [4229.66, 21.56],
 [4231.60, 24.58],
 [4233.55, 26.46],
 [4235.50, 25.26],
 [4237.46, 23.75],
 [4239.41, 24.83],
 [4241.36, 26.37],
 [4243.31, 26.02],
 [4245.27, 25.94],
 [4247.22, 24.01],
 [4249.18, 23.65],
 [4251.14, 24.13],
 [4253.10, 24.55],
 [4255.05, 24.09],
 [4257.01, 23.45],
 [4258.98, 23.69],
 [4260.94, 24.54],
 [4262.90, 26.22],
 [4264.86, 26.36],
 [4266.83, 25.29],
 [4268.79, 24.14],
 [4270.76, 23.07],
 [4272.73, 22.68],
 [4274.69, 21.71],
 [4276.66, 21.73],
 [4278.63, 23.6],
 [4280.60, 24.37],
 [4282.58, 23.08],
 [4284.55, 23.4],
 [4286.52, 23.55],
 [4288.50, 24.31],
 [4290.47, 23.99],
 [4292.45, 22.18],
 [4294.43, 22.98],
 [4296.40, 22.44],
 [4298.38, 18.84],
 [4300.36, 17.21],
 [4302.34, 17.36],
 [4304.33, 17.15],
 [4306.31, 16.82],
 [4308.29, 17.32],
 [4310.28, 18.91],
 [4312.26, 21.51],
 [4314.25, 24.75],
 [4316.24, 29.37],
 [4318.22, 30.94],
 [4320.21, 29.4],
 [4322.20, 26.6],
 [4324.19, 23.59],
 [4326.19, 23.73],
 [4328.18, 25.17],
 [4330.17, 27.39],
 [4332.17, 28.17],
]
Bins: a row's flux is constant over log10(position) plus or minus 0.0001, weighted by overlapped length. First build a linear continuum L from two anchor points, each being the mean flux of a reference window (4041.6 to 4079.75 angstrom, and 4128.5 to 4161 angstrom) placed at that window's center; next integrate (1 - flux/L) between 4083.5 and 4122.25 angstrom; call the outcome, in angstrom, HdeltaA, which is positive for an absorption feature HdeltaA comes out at 0.1 angstrom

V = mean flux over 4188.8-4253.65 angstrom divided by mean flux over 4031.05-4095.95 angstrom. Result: 1.05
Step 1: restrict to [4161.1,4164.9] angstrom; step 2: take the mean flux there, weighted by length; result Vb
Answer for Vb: 24.5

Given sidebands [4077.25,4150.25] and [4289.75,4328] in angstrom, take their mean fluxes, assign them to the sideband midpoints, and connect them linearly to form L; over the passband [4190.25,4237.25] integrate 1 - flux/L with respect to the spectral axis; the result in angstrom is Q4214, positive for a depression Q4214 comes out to -1.81 angstrom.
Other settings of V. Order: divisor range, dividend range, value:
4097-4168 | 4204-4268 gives 1.05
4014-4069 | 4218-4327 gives 1.03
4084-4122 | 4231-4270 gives 1.09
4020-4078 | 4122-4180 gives 1.05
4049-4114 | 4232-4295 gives 1.06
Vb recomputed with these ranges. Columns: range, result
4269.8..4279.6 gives 22.6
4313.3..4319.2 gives 28.4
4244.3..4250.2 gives 24.5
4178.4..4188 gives 24.6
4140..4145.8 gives 21.4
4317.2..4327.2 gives 26.9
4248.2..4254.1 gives 24.1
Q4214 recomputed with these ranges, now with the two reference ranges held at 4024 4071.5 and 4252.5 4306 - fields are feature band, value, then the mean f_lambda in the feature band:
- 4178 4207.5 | -1.7 angstrom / 24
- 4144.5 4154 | -0.3 angstrom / 23.3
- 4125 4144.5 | -0.7 angstrom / 23.4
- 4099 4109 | 0.7 angstrom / 21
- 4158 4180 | -1.2 angstrom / 23.9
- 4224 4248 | -1.3 angstrom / 23.9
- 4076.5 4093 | -0.9 angstrom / 23.9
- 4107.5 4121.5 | -0.4 angstrom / 23.3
